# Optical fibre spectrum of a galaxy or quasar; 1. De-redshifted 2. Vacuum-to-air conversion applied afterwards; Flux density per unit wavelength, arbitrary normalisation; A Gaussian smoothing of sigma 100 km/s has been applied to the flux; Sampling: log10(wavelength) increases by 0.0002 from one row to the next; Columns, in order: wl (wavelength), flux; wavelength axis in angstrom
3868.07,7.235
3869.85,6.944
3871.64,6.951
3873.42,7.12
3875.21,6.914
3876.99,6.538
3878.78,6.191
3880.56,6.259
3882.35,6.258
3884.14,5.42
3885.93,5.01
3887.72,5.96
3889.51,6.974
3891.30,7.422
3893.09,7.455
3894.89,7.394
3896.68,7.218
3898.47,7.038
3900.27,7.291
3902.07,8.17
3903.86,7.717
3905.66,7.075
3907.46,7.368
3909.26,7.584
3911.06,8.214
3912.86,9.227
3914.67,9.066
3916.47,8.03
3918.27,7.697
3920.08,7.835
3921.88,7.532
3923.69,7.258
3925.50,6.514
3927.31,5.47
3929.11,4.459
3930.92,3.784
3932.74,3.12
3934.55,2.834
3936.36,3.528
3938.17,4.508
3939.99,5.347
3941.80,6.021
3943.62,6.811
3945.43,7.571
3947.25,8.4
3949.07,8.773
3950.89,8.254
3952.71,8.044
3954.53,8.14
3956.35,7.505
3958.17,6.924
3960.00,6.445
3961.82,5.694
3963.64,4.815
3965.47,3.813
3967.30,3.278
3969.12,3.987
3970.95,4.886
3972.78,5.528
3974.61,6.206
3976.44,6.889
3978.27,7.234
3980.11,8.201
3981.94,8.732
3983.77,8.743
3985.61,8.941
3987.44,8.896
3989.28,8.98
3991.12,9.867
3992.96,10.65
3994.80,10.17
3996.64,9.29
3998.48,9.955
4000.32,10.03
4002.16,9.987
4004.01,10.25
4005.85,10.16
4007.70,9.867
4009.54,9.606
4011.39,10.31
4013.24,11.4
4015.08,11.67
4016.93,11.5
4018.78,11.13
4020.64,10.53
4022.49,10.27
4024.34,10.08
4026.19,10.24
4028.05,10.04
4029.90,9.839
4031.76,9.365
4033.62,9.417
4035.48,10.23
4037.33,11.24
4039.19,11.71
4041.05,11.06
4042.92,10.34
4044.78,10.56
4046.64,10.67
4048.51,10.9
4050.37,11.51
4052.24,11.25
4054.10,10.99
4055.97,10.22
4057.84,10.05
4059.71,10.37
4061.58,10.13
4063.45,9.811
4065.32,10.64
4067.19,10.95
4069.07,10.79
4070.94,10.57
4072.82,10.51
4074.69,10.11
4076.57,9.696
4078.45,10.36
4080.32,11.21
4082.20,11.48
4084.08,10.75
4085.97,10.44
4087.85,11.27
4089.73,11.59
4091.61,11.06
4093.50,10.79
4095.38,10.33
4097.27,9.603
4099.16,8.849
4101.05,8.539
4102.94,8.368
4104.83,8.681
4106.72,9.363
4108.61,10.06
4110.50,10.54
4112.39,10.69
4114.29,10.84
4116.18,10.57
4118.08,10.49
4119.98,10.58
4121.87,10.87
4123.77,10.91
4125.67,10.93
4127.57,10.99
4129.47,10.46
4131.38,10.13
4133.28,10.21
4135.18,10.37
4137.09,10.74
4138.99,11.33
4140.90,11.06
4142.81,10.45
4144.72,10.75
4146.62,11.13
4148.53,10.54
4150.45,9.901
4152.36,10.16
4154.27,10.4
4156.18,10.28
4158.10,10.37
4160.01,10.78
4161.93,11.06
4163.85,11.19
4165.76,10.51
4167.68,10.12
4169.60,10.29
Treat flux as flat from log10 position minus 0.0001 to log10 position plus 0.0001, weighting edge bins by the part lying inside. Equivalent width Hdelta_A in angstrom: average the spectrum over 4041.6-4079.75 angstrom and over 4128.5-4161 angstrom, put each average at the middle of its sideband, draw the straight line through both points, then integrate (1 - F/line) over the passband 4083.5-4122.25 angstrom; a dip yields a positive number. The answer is 1.3 angstrom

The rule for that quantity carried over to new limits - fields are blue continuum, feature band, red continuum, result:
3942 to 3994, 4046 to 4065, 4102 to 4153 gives -3.44 angstrom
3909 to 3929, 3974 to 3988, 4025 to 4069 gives 1.55 angstrom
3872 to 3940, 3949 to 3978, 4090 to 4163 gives 5.33 angstrom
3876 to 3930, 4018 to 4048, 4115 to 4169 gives -4.77 angstrom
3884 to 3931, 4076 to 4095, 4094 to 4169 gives -2.33 angstrom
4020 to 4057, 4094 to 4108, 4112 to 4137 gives 1.87 angstrom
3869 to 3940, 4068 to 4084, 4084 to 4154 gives -1.63 angstrom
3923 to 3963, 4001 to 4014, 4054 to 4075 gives -2.77 angstrom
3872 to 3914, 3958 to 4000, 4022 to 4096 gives 7.40 angstrom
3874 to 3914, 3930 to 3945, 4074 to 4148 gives 6.10 angstrom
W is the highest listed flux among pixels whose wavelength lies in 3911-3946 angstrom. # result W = 9.227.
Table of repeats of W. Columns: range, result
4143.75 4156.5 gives 11.13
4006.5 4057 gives 11.71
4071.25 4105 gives 11.59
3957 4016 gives 11.67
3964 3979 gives 7.234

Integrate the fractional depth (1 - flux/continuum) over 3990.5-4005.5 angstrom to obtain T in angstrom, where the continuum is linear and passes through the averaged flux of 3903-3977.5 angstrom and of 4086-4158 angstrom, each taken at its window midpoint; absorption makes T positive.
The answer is -4.7 angstrom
